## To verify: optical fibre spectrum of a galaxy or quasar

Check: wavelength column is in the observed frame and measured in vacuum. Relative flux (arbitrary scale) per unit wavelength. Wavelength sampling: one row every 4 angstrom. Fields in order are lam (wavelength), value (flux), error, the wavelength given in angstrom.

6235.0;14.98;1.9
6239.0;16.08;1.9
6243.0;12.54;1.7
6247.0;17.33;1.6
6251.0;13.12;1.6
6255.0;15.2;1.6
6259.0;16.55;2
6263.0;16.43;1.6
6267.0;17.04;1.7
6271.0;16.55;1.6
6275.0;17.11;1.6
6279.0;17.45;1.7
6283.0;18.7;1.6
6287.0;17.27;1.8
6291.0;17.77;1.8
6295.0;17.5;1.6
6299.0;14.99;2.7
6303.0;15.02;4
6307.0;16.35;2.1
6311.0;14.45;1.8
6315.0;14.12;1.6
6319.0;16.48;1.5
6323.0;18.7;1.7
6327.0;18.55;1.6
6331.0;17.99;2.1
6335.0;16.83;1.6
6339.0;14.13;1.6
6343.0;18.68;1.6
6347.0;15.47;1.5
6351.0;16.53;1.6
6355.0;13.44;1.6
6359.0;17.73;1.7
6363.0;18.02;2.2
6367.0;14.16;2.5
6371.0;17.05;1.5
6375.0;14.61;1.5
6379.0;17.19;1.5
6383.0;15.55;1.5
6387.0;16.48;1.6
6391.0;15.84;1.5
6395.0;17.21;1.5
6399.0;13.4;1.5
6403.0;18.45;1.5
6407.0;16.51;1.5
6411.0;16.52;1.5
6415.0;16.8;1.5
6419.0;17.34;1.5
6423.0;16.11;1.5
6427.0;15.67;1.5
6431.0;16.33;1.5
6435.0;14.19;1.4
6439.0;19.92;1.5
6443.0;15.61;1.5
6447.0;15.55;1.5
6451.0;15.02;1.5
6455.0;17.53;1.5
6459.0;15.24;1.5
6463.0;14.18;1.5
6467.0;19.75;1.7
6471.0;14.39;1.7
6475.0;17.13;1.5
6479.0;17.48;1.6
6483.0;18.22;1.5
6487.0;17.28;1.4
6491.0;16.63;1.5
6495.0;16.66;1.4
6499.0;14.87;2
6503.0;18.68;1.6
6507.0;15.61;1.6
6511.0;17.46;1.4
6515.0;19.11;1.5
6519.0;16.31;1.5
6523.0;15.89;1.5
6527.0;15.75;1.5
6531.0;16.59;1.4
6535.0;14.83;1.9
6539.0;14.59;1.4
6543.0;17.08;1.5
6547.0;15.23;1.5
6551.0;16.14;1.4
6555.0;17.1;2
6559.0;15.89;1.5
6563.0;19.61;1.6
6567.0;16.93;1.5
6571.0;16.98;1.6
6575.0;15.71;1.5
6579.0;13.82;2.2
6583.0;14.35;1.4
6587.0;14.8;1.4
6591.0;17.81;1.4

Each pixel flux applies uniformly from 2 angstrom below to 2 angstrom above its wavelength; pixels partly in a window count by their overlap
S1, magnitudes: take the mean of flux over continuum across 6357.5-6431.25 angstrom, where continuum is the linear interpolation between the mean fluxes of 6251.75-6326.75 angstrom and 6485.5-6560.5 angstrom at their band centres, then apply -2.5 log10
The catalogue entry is 0.01 mag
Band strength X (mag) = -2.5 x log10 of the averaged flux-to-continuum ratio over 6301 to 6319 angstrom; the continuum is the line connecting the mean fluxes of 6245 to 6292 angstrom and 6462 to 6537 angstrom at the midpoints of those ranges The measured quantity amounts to 0.11 mag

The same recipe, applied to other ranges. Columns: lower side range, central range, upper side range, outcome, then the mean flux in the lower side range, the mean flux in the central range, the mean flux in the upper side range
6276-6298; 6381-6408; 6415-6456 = 0.031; 17.6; 16.2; 16.3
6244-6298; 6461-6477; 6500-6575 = 0.017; 16.7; 16.4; 16.6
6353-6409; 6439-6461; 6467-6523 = 0.031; 16.1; 16.2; 17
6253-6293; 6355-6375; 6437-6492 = 0.044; 17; 16.2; 16.7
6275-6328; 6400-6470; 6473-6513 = 0.031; 16.7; 16.4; 17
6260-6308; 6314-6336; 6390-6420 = -0.034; 16.9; 17.3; 16.5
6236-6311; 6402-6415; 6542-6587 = -0.053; 16.2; 17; 16.2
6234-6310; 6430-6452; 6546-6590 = 0.000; 16.2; 16.1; 16.1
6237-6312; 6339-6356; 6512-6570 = 0.022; 16.2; 16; 16.5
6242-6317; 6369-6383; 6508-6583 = 0.001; 16.1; 16.2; 16.3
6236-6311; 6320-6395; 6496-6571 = -0.013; 16.2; 16.5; 16.6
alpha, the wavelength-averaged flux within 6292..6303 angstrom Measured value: 16.2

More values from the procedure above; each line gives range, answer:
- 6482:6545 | 16.6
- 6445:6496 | 16.5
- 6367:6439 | 16.2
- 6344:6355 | 15.8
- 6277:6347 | 16.7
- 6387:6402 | 15.8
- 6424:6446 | 16.3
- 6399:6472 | 16.3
